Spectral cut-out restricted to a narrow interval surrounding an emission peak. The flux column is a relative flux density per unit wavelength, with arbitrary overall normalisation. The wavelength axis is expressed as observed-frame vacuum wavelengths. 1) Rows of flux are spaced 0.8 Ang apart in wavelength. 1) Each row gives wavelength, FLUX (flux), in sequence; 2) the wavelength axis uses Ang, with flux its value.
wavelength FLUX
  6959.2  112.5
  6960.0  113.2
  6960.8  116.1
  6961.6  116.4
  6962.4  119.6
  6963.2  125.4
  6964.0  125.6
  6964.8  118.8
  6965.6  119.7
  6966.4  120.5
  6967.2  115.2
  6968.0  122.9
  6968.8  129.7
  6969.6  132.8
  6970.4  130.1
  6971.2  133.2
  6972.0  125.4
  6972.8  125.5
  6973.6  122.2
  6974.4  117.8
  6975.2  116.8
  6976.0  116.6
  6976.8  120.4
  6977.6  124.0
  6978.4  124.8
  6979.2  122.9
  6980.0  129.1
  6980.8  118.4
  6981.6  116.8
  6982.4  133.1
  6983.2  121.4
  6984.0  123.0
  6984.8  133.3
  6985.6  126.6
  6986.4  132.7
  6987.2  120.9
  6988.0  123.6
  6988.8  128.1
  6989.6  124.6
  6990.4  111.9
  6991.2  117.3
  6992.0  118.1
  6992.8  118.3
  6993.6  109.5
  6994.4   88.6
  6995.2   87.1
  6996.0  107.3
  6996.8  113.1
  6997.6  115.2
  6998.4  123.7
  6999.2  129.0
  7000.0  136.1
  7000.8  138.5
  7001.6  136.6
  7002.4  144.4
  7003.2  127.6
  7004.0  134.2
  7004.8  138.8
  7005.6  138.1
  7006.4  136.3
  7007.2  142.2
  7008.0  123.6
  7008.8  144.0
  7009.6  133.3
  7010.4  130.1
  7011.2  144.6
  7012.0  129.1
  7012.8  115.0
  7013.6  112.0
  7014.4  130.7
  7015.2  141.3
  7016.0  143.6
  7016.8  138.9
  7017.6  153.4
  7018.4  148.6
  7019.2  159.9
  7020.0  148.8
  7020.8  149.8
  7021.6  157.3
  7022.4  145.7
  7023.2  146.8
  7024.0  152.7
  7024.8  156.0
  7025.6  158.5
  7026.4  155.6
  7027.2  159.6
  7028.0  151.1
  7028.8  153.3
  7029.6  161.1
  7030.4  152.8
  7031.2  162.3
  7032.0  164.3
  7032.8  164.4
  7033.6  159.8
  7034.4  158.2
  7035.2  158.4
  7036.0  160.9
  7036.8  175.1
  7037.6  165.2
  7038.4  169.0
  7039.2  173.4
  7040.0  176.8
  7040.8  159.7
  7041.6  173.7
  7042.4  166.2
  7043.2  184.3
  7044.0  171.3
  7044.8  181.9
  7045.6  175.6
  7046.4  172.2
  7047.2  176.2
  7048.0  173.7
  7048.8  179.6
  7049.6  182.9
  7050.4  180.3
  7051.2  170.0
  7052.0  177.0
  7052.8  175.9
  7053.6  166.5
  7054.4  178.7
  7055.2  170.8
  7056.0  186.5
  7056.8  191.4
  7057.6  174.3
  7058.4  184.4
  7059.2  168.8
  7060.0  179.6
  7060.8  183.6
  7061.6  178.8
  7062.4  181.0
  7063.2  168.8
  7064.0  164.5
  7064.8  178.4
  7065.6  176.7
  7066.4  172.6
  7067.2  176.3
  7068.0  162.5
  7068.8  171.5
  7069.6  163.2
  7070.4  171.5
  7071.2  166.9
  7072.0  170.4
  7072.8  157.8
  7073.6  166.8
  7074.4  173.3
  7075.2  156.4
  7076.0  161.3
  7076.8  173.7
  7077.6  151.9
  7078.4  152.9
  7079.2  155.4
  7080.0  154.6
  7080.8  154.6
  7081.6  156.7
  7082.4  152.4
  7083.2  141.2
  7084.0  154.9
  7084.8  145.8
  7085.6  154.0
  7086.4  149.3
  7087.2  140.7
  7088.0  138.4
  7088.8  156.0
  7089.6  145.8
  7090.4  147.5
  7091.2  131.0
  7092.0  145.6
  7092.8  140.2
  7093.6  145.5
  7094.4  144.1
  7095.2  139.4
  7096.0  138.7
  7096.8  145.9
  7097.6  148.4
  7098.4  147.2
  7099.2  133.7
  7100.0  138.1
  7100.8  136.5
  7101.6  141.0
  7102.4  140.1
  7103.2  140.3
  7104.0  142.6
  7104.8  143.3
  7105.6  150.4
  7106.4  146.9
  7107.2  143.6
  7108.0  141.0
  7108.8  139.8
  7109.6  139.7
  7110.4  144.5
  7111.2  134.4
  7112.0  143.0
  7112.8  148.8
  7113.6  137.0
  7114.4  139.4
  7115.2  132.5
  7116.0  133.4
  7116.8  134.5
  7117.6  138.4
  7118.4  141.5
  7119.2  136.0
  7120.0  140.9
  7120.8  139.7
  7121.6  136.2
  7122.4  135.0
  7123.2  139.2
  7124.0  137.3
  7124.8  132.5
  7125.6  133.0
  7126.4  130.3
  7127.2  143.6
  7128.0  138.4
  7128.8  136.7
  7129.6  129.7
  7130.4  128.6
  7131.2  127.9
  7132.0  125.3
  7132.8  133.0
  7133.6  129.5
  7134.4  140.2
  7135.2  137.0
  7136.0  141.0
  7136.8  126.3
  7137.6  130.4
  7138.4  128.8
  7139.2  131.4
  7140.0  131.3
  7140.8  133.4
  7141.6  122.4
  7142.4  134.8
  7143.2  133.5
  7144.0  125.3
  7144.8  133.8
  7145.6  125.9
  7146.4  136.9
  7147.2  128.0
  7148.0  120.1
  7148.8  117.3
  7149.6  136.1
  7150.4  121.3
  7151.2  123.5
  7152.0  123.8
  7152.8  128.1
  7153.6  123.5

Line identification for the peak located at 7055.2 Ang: Mg II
